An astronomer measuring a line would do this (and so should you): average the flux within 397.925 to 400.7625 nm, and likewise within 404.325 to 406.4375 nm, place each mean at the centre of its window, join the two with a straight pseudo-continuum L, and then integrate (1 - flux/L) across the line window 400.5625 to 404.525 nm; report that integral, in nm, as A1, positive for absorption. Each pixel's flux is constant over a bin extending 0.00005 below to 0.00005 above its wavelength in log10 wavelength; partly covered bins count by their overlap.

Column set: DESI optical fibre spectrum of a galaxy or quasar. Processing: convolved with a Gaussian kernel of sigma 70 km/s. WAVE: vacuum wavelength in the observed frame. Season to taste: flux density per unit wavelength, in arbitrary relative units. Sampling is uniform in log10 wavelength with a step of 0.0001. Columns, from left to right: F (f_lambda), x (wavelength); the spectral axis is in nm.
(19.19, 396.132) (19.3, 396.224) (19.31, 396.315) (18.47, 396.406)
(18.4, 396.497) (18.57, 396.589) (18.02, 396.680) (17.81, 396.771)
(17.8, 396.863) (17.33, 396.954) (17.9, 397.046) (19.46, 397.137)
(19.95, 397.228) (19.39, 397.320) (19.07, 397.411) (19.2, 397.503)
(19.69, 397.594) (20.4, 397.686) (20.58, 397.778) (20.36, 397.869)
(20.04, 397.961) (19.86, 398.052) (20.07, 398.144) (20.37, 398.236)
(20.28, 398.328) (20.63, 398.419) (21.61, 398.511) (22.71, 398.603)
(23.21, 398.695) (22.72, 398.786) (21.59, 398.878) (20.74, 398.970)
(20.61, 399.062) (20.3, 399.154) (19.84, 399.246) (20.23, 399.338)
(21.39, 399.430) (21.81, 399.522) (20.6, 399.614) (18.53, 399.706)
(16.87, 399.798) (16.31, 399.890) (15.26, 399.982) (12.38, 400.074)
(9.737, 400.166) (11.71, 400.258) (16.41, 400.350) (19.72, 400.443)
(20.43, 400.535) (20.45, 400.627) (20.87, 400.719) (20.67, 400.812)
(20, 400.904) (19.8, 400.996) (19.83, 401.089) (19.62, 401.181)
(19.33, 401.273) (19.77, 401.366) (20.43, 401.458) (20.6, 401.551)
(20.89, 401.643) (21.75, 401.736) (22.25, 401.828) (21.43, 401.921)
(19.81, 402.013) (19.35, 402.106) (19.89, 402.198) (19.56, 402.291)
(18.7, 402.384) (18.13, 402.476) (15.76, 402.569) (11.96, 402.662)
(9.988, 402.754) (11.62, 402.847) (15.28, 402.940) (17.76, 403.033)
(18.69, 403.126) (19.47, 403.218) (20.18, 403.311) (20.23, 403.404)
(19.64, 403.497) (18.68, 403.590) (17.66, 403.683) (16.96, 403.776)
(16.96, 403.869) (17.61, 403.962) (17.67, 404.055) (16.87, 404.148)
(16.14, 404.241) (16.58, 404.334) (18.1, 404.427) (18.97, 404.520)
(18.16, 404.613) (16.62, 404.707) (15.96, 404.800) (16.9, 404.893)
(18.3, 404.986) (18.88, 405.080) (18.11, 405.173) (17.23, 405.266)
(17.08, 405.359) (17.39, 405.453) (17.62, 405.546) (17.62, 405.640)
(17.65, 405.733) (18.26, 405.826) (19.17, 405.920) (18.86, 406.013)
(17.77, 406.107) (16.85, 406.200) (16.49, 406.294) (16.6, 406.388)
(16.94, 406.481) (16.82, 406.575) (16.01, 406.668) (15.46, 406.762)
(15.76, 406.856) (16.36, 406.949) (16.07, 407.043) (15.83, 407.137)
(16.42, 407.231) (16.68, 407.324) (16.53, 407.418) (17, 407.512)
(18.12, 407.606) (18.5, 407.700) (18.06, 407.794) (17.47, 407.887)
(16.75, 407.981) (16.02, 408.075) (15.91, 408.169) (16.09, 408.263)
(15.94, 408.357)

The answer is -0.021 nm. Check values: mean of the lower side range 19.3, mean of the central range 18.5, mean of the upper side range 17.6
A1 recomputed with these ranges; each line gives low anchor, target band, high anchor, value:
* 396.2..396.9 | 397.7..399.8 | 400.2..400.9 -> -0.253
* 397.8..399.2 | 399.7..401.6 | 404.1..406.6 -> 0.175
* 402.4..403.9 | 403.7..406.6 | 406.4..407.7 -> -0.134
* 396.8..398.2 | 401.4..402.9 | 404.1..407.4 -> -0.009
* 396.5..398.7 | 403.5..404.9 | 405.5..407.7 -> 0.025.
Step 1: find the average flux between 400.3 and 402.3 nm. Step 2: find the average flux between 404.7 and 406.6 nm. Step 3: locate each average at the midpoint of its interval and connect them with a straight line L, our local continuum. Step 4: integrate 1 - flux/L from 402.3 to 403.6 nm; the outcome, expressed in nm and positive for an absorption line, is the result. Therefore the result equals 0.15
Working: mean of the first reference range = 20.1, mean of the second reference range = 17.5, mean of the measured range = 16.9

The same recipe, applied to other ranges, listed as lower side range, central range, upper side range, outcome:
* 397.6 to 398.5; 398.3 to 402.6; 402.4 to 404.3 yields -0.17 nm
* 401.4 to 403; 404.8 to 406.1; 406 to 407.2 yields -0.07 nm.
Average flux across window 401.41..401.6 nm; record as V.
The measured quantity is 20.6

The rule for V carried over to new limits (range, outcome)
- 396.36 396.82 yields 18.2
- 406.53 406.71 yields 16.5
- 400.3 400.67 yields 19.2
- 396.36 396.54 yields 18.5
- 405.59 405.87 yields 17.9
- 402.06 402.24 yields 19.7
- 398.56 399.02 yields 22.2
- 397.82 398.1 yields 20.1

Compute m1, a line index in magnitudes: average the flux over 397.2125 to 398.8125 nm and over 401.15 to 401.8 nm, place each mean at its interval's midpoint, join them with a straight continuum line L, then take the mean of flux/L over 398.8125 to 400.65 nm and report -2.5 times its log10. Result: 0.12 mag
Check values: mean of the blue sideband 20.5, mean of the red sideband 20.4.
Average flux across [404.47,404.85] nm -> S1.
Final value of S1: 17.4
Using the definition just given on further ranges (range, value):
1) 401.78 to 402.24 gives 20.6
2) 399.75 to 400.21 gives 14.2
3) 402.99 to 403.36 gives 19.1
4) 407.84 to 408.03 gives 17.2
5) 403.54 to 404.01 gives 17.6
